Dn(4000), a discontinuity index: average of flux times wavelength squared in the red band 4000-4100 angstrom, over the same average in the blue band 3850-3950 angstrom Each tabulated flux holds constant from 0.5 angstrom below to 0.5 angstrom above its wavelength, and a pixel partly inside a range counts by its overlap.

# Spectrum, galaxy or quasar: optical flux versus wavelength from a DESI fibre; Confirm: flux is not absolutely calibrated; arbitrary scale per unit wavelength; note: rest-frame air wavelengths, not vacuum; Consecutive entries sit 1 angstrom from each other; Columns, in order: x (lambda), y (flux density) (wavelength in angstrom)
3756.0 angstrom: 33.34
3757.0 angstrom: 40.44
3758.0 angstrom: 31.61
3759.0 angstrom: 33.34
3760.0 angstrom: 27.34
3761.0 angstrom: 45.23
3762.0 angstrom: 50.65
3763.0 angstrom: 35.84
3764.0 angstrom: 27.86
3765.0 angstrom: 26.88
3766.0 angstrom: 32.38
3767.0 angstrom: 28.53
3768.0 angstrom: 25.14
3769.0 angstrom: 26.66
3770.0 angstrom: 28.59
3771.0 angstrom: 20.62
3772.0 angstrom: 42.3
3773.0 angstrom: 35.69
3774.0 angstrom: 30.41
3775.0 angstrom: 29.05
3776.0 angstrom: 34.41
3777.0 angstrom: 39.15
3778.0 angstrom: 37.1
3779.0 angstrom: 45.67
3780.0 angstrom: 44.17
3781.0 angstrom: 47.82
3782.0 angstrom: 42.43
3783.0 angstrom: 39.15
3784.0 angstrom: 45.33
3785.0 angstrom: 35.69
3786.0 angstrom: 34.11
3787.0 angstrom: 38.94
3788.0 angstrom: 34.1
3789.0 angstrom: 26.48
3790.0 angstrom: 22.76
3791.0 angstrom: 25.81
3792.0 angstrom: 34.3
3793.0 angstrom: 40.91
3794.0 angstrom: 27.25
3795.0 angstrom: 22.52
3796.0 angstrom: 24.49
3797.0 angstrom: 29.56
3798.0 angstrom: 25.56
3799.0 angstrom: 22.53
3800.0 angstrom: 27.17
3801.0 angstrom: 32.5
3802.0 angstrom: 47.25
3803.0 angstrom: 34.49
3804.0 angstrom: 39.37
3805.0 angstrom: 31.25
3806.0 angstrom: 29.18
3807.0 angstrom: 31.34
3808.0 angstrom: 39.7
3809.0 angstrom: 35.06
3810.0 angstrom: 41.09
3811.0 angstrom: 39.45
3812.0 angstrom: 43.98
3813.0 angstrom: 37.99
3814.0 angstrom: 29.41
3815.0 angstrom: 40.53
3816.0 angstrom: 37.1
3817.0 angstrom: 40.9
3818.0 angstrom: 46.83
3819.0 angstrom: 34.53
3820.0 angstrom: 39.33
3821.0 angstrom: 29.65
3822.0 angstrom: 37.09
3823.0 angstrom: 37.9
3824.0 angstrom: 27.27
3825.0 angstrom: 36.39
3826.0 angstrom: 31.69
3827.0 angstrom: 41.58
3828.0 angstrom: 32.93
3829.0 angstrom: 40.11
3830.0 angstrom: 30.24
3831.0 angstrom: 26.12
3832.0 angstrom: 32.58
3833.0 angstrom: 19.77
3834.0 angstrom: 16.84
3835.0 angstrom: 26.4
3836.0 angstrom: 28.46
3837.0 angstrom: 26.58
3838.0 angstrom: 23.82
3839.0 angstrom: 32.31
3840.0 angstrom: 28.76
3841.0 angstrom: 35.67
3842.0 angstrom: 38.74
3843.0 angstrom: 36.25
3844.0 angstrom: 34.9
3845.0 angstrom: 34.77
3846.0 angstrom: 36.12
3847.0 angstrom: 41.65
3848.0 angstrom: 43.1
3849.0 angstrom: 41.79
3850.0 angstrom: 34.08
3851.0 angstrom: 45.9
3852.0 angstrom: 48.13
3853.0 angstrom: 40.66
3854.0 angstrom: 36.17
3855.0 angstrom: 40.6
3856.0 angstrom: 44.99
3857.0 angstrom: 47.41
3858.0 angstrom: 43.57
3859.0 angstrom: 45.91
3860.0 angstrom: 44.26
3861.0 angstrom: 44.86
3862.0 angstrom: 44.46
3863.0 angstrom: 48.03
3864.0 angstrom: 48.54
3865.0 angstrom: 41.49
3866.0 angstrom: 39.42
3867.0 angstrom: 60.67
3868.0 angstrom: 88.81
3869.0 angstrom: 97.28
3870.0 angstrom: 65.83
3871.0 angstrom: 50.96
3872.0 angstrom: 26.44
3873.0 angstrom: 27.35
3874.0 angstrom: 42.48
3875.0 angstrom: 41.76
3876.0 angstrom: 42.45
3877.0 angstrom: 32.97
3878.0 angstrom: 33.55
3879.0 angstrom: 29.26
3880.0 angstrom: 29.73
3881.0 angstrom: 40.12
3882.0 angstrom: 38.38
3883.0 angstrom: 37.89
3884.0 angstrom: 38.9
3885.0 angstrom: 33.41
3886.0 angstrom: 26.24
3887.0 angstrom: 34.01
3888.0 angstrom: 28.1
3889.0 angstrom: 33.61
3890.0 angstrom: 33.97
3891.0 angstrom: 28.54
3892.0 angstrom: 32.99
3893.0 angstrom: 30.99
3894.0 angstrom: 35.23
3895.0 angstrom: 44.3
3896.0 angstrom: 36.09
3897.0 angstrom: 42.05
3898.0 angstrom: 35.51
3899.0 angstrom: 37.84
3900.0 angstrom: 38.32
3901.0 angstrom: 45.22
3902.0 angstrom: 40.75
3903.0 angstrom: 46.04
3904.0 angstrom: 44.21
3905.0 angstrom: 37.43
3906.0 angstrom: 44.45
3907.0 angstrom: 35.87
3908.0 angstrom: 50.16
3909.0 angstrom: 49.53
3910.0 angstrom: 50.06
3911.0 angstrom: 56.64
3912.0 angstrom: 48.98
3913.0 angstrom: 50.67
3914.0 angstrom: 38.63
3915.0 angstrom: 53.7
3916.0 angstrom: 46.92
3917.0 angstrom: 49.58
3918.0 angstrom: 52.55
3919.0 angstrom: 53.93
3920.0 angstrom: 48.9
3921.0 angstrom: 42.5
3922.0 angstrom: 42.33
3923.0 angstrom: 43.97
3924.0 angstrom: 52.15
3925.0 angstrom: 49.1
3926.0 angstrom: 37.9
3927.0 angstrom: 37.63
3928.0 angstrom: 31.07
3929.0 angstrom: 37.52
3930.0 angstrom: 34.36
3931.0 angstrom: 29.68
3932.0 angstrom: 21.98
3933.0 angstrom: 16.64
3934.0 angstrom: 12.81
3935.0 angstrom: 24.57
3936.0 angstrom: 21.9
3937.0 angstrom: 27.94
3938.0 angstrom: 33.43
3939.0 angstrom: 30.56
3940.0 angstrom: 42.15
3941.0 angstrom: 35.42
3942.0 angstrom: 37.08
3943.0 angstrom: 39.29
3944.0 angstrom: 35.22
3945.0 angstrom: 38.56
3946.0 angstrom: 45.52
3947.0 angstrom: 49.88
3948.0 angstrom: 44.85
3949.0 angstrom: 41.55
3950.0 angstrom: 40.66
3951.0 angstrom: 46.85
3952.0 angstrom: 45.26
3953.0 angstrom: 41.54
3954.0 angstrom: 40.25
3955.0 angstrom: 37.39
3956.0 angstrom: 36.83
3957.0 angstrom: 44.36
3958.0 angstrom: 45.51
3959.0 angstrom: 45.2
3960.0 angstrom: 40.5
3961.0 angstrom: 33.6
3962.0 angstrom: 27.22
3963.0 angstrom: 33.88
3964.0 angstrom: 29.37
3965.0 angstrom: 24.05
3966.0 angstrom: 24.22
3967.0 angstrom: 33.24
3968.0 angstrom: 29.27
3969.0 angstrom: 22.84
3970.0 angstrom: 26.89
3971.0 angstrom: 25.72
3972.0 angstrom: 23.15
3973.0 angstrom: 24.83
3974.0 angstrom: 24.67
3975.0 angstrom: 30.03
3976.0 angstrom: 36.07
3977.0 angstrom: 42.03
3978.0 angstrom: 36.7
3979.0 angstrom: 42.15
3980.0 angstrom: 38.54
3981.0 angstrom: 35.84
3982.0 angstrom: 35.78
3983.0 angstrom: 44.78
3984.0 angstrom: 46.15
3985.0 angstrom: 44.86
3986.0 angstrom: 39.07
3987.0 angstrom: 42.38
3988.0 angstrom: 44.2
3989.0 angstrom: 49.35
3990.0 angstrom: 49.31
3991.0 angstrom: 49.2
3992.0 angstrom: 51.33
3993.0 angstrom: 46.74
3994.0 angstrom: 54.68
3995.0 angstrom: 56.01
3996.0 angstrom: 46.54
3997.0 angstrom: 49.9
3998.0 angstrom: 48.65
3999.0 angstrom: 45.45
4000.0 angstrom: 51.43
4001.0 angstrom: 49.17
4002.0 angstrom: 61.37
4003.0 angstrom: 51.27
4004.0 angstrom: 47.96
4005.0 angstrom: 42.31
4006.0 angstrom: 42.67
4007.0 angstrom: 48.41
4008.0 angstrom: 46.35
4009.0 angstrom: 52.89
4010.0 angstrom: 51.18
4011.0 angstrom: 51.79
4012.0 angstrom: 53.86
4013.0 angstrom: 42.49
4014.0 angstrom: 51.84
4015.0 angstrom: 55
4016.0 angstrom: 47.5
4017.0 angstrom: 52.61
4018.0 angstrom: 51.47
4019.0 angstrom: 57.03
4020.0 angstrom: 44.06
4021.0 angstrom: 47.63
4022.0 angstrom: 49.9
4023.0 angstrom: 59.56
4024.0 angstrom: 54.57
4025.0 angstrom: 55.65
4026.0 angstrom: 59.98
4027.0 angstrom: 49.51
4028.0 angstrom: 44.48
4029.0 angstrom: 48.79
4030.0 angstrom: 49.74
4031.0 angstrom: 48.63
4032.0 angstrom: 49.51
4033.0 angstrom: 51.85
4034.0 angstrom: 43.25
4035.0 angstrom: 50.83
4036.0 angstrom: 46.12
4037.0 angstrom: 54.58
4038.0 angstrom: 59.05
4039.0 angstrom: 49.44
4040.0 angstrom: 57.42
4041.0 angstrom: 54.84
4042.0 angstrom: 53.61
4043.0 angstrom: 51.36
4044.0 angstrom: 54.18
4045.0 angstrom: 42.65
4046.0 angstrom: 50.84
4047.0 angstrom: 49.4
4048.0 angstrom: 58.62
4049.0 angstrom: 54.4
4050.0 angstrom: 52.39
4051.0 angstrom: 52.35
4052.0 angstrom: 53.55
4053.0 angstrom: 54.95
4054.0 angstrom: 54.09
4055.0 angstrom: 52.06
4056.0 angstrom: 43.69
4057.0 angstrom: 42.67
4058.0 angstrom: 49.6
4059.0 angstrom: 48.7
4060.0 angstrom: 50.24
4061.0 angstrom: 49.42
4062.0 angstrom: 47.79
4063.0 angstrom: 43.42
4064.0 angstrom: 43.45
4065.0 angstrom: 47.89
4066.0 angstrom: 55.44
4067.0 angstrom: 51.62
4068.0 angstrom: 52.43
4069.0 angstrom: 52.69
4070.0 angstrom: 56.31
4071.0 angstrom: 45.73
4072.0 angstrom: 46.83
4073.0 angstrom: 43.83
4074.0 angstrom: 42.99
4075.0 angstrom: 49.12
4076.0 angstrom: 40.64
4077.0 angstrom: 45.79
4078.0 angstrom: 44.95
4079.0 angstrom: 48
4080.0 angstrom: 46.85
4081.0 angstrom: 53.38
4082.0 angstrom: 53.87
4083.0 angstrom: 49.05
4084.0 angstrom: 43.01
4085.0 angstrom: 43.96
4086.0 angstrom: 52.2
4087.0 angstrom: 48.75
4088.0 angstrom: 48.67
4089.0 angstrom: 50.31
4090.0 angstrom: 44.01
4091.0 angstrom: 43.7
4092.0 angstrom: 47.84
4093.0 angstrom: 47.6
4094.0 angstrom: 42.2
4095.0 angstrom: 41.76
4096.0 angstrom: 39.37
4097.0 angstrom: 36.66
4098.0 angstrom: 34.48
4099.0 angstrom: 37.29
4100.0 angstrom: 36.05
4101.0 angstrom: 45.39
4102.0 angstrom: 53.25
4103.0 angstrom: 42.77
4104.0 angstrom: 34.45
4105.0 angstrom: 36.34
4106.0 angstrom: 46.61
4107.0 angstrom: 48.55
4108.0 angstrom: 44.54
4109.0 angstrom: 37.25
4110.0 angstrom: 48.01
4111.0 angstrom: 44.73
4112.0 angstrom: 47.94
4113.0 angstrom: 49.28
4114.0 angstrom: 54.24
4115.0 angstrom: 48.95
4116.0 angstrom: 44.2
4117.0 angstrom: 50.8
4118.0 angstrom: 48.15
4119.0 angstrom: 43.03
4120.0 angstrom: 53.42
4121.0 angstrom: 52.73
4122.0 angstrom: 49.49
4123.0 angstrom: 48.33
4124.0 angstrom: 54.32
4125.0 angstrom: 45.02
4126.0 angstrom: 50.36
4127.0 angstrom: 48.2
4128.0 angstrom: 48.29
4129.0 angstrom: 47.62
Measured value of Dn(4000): 1.3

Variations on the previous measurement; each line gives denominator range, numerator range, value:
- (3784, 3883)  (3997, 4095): 1.48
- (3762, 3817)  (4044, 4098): 1.63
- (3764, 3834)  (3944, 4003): 1.30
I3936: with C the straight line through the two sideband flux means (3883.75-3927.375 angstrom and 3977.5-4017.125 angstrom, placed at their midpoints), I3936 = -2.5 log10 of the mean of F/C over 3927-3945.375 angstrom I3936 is 0.38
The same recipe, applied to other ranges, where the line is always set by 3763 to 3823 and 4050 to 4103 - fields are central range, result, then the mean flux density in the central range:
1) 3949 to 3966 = 0.10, 38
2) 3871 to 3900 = 0.10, 35.1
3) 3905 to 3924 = -0.19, 47.6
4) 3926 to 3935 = 0.40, 28.1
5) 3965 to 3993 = 0.17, 36.7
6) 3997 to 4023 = -0.14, 50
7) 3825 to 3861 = 0.02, 35.9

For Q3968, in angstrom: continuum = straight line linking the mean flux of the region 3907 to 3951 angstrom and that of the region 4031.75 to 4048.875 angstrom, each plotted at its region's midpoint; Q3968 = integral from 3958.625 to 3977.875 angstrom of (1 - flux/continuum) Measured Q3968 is 6.0 angstrom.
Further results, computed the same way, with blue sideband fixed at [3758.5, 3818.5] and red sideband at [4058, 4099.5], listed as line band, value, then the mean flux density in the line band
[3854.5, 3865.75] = -2.2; 44.8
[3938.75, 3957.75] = 0.2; 40.9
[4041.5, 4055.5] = -2.2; 52.5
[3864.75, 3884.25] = -3.8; 45.4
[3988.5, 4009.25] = -3.0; 49.5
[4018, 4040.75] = -3.5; 51.5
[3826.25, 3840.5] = 2.9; 29.1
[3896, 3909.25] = -0.8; 41.7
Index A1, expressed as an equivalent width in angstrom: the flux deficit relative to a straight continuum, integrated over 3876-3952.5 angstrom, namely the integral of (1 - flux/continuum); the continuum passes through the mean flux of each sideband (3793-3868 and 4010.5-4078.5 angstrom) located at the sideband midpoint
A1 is 5.7 angstrom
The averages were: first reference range 36.6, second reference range 50.3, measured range 38.8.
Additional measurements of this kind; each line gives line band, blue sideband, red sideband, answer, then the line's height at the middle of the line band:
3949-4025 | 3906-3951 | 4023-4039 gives 6.2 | 46.6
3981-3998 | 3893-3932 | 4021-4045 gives 0.7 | 48.6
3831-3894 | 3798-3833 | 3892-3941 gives -2.8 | 37.3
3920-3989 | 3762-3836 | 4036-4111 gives 9.1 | 41.6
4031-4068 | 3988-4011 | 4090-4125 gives -2.5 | 47.5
